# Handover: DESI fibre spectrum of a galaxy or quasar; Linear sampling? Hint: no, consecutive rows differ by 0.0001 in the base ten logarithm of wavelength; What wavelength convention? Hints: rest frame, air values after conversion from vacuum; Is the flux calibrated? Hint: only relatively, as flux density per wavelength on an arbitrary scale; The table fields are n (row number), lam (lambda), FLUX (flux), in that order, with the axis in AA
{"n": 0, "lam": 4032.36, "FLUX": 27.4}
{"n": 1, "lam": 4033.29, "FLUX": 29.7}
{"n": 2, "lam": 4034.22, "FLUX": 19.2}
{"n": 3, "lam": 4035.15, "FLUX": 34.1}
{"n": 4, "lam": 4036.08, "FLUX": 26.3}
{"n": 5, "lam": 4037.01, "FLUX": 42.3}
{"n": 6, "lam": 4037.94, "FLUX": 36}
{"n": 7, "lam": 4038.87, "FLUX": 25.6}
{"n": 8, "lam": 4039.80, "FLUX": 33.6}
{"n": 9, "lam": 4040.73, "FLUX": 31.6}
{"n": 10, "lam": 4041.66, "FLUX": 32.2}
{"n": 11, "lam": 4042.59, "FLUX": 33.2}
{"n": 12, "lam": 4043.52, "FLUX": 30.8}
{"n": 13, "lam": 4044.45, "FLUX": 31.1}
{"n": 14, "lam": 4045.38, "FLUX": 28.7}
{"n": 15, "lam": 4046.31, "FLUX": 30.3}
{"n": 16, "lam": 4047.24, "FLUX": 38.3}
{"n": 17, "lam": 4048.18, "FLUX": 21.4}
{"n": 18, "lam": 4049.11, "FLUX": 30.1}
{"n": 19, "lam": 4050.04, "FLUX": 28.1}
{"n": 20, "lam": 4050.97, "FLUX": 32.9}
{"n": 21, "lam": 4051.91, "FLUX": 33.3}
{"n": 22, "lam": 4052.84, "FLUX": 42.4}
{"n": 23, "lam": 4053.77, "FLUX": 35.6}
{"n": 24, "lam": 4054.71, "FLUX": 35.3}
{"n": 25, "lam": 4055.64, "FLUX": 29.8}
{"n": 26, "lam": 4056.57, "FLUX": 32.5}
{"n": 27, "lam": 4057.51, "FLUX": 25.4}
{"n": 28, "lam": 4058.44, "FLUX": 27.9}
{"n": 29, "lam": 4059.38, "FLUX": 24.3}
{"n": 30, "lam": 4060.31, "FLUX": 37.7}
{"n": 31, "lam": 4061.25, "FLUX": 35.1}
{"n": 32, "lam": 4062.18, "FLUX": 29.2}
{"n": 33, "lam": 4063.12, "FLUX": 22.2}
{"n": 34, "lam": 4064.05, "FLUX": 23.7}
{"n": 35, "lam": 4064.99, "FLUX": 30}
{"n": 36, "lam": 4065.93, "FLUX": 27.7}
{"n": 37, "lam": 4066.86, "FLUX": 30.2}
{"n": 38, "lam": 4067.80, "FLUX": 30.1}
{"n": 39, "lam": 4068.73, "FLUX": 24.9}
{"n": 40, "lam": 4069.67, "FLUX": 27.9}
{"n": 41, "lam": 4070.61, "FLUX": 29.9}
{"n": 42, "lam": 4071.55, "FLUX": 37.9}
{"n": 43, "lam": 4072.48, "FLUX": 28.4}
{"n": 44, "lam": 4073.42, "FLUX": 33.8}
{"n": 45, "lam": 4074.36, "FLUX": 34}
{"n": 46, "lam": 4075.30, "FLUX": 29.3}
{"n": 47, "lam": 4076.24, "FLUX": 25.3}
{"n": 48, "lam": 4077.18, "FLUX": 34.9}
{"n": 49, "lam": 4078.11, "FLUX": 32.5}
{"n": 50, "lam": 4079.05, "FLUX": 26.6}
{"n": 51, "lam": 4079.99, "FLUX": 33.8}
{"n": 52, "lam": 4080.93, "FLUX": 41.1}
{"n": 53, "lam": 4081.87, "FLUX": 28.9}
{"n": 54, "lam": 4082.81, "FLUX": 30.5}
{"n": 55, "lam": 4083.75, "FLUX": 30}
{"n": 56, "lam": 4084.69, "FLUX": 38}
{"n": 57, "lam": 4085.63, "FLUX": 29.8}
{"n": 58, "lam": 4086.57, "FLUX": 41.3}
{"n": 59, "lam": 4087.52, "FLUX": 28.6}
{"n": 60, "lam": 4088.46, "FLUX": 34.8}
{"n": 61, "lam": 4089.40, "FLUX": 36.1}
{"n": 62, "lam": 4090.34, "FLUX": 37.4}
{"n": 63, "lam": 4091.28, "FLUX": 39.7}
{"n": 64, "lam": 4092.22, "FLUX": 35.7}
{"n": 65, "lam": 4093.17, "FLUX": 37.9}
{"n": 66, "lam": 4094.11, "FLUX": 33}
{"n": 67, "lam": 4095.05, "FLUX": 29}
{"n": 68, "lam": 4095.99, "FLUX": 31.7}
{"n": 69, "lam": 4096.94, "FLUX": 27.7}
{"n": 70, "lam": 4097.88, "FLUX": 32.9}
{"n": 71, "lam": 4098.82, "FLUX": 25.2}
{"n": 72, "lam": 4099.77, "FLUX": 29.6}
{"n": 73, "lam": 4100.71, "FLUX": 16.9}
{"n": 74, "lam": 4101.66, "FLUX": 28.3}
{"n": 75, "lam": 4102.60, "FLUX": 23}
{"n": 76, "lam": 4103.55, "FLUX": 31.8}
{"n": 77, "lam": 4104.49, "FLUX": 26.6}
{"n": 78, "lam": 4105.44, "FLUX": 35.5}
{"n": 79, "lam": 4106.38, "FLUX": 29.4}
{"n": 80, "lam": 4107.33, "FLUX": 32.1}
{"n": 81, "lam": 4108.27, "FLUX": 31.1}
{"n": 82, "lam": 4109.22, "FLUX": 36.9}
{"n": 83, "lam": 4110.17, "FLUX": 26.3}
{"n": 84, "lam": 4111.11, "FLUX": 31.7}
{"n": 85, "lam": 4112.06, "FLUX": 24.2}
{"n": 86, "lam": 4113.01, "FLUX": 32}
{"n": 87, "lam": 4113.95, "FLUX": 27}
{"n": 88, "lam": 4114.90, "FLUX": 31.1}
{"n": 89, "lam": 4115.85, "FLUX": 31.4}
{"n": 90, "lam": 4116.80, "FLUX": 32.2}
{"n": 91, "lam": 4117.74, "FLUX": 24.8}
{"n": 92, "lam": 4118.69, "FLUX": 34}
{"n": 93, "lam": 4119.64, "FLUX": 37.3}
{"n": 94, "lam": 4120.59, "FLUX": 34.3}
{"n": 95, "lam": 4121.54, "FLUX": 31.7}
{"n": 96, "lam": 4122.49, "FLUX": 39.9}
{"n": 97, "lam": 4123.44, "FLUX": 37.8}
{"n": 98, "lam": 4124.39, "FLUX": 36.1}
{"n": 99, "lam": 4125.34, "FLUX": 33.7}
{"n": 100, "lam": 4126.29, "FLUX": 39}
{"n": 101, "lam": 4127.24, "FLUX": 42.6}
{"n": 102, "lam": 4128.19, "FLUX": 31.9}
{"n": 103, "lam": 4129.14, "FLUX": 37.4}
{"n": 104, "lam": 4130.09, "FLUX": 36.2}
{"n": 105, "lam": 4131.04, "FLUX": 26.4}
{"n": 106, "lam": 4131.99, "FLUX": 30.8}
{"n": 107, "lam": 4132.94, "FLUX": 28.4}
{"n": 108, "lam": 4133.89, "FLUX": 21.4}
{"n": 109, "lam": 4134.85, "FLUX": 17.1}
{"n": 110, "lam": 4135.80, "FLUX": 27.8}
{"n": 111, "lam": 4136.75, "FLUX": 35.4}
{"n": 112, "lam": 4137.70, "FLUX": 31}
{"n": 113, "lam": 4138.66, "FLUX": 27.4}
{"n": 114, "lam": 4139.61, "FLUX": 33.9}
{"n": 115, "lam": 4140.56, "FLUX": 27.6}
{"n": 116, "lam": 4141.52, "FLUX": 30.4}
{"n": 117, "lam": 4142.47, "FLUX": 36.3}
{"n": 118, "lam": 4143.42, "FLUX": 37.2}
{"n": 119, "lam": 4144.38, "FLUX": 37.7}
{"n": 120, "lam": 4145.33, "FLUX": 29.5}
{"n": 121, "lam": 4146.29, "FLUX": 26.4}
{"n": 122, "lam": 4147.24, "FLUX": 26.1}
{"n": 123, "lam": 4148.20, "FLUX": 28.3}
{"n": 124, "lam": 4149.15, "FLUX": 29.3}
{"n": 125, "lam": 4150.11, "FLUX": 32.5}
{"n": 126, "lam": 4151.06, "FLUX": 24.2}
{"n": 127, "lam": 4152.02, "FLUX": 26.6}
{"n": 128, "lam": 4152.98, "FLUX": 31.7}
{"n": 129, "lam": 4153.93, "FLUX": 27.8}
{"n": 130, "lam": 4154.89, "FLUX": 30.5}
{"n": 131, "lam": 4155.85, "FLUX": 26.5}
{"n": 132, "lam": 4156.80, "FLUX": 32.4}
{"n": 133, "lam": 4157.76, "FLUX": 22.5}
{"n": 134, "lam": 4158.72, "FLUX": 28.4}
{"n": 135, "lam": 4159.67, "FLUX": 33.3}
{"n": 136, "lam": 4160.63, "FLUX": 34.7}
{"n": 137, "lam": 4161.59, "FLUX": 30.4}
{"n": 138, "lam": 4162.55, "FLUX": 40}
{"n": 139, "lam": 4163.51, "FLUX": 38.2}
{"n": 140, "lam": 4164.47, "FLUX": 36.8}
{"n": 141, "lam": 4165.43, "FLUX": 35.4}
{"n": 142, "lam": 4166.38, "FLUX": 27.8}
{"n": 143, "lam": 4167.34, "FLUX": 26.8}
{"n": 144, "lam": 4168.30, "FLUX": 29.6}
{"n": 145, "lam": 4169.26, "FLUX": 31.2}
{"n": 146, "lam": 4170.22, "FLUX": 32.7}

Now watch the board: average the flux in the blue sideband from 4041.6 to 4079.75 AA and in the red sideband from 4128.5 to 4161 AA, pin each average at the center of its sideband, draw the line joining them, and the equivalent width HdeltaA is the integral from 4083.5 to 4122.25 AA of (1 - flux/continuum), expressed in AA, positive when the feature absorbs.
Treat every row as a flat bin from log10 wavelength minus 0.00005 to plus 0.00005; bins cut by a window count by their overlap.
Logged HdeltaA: -1.6 AA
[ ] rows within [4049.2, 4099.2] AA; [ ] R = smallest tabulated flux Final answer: 22.2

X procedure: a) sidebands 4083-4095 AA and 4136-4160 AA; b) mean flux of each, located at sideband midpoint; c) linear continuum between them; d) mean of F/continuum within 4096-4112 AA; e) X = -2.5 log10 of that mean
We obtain 0.16 mag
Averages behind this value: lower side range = 34.9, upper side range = 30.1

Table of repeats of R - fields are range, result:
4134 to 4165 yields 17.1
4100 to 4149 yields 16.9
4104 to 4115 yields 24.2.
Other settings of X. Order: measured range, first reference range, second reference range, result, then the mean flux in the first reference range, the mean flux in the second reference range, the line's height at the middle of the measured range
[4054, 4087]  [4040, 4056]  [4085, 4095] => 0.10 mag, 32.1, 35.2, 33.8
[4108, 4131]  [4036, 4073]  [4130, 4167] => -0.09 mag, 30.9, 30.3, 30.5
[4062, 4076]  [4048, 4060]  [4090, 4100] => 0.09 mag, 31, 32.7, 31.6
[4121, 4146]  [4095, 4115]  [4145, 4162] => -0.12 mag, 29.1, 28.9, 29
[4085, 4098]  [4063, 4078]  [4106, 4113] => -0.14 mag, 29.6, 30.3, 30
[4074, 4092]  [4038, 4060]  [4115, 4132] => -0.02 mag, 31.2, 34.3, 32.6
